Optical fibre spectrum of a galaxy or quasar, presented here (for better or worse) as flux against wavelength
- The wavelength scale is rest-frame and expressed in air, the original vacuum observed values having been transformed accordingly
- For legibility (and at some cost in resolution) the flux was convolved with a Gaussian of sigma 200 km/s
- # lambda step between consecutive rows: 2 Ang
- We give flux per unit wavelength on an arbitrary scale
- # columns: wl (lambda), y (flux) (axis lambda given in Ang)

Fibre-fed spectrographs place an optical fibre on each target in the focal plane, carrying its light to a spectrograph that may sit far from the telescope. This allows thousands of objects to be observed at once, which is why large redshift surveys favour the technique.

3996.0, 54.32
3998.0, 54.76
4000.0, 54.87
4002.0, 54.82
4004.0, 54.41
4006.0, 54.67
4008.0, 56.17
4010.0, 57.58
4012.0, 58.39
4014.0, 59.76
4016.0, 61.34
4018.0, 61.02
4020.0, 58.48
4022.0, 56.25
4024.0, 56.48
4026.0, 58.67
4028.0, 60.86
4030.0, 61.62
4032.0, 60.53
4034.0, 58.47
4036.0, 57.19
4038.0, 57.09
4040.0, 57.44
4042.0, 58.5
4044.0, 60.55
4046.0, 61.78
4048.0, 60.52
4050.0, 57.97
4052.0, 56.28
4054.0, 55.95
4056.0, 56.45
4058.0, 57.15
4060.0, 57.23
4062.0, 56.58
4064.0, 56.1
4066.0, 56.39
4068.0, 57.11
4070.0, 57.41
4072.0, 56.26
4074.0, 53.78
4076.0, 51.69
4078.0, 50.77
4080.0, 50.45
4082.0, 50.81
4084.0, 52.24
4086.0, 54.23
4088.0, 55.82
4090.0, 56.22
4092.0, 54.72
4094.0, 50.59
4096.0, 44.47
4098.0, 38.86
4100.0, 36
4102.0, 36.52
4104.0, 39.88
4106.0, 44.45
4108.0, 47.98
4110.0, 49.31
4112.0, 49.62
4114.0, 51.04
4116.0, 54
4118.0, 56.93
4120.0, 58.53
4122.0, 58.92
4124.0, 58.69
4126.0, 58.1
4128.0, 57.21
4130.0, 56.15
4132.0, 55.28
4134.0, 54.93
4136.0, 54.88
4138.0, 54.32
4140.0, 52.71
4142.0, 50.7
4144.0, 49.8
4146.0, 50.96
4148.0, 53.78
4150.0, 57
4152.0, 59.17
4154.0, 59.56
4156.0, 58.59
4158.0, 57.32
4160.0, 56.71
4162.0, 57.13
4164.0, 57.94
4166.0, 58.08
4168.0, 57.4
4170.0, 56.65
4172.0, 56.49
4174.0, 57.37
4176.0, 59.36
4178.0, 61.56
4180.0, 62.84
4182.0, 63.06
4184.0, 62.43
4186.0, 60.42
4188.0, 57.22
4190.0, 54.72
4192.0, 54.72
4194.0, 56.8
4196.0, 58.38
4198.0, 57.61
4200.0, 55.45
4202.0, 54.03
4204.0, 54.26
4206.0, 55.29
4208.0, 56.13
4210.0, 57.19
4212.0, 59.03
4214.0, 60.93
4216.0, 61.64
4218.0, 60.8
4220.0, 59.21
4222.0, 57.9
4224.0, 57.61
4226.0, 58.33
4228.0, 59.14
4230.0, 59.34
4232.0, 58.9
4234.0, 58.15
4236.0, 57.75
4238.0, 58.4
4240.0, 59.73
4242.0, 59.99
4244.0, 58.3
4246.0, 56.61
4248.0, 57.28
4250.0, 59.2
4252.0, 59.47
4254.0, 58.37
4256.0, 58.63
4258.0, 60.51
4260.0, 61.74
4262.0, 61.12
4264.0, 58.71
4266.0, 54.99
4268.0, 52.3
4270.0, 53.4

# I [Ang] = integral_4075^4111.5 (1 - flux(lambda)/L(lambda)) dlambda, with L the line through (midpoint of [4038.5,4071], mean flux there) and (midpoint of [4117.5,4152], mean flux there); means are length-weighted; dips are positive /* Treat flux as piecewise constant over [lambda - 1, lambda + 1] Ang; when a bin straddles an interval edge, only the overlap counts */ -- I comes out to 5.5 Ang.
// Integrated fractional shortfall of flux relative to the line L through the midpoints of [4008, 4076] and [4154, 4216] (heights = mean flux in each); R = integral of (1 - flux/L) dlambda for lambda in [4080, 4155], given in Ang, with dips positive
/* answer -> 7.7 Ang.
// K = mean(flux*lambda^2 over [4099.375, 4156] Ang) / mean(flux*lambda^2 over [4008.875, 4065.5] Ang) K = 0.94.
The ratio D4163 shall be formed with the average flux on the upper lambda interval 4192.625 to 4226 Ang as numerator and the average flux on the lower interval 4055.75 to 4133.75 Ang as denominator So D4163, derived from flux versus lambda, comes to 1.10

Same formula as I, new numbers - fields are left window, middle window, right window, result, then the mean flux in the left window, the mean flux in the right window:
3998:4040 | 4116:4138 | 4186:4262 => 0.49 Ang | 57.8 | 58.1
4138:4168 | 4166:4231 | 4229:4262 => -1.06 Ang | 55.7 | 59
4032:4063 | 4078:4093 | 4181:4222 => 1.21 Ang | 58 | 58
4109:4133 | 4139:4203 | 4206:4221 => 0.29 Ang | 55.3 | 59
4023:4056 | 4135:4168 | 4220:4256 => 1.68 Ang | 58.7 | 58.5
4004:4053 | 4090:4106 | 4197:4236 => 3.95 Ang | 58.6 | 57.9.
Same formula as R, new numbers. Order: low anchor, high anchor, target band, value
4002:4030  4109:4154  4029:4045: -0.4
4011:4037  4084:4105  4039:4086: -3.1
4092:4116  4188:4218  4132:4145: -1.0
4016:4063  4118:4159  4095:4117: 4.6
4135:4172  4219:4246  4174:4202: -0.8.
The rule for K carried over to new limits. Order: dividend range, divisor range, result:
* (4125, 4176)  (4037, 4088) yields 1.04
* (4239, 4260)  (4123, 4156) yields 1.12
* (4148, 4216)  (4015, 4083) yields 1.08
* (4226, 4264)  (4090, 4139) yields 1.23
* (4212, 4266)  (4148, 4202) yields 1.05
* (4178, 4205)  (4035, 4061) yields 1.07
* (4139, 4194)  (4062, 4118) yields 1.18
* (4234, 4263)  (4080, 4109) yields 1.34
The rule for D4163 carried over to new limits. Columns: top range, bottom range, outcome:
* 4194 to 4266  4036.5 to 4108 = 1.10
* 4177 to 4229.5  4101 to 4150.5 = 1.11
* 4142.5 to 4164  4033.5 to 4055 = 0.96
